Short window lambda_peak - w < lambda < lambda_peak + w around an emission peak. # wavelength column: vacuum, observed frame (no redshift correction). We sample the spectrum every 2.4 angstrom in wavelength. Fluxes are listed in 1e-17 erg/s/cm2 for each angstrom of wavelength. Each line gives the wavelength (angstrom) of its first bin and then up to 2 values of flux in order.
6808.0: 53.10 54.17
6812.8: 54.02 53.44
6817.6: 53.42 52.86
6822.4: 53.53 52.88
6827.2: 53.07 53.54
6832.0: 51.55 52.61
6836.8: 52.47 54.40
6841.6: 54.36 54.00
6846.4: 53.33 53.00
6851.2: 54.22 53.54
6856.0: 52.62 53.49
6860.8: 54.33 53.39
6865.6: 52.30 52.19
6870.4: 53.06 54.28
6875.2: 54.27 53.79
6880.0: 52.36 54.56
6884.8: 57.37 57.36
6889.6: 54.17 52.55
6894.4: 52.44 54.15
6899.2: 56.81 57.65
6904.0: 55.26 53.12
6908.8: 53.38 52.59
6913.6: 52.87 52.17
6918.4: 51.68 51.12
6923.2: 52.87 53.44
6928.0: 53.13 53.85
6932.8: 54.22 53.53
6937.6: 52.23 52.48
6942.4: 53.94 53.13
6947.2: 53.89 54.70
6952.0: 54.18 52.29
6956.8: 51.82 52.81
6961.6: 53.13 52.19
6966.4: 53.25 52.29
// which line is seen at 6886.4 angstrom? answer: [S II]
